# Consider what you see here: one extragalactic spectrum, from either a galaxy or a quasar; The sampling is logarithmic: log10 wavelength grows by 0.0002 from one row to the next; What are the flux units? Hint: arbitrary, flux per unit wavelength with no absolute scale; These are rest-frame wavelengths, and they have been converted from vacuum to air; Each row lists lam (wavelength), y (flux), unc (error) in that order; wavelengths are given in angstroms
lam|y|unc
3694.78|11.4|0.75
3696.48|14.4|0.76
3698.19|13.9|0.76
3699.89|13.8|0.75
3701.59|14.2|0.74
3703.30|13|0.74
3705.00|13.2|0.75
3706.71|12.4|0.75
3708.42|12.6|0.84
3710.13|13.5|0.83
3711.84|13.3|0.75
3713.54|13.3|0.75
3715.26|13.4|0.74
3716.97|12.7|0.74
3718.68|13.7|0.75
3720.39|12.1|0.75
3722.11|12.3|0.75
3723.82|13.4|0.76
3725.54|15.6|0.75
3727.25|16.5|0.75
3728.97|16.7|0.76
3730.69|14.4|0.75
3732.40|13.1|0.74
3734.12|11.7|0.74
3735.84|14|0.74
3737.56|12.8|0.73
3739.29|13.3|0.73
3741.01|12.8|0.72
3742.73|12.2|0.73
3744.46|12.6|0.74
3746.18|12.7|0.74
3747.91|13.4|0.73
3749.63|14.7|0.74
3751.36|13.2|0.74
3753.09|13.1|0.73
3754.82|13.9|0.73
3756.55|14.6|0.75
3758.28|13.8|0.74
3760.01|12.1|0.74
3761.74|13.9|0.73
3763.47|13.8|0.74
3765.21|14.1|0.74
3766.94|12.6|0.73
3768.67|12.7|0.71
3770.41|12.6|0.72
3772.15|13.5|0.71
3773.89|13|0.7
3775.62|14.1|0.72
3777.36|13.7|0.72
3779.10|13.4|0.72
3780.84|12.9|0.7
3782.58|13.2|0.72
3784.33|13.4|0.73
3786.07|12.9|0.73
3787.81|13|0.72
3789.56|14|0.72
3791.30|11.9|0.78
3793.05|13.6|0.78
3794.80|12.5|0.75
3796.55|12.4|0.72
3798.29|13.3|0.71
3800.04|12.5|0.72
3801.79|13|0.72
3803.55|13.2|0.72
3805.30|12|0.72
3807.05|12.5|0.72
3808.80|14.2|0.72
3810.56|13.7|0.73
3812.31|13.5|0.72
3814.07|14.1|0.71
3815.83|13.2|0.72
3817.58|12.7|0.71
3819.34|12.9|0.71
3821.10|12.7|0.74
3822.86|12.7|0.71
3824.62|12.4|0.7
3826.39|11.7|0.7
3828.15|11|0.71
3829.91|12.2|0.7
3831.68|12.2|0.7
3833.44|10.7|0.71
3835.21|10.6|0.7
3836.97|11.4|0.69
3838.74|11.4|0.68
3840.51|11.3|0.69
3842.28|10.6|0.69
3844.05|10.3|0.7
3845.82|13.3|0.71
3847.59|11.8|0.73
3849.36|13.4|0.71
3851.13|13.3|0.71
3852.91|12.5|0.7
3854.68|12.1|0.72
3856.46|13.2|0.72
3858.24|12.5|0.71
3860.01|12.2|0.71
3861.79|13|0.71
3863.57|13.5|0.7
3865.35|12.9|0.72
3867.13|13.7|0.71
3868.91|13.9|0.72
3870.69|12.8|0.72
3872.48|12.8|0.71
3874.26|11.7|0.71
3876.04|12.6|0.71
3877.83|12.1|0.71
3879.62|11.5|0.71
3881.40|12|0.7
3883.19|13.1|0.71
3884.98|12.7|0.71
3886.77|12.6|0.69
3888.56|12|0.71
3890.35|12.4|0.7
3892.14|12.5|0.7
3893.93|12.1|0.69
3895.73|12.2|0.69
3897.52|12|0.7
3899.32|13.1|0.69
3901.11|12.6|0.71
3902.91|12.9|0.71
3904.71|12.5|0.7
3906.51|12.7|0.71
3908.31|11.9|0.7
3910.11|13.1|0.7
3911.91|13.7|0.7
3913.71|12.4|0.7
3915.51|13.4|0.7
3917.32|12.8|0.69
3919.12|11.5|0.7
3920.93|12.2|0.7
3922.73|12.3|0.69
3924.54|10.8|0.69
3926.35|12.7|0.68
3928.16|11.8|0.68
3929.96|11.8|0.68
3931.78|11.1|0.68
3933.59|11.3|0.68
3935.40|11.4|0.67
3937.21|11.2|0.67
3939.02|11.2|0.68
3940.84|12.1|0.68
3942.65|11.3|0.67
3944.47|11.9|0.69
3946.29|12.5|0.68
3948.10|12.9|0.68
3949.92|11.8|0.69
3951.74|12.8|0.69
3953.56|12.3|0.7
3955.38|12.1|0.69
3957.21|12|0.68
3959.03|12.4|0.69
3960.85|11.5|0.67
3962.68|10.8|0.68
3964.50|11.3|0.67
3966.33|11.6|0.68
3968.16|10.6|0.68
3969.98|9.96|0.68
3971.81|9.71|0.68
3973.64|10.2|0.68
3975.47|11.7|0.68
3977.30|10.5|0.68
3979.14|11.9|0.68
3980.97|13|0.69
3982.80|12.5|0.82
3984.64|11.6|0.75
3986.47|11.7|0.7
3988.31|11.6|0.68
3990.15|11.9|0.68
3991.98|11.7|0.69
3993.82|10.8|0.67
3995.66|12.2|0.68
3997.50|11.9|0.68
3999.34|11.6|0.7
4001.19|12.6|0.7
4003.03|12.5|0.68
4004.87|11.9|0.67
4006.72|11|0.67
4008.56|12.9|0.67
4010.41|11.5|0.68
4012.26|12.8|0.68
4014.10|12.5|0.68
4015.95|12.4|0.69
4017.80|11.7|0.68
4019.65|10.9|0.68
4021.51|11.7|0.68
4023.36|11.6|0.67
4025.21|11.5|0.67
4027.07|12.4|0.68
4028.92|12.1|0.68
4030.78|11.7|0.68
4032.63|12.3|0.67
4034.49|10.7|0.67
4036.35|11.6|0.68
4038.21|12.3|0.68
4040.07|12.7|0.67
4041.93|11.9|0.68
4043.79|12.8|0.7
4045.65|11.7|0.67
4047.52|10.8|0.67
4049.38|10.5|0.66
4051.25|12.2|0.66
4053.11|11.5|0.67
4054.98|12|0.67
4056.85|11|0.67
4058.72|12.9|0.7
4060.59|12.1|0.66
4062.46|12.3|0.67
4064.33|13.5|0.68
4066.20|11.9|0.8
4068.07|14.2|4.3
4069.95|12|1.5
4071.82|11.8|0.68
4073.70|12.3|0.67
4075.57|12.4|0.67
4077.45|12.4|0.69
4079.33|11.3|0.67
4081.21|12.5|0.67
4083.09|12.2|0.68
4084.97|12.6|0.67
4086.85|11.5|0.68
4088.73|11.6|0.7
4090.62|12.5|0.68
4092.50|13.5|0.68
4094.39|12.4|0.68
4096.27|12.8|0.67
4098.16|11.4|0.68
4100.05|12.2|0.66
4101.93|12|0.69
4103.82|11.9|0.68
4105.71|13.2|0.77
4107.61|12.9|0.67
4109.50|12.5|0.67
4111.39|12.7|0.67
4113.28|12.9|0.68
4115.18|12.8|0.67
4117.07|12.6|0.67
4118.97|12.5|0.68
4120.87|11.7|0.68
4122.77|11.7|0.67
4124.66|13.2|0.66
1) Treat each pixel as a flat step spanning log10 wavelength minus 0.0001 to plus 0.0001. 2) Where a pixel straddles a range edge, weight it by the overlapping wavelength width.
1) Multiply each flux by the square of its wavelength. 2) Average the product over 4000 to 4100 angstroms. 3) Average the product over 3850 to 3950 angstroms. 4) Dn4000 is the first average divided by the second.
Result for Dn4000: 1.1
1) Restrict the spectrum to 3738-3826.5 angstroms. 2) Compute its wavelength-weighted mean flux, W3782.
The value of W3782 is 13.1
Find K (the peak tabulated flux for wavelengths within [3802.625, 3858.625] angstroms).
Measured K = 14.2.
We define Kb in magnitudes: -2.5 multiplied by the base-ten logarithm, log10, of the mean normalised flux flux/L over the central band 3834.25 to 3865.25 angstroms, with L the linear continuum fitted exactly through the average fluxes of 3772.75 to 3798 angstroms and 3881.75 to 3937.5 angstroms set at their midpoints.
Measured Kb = 0.05 mag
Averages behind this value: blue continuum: 13.2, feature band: 12.2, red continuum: 12.3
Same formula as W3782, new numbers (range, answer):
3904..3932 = 12.3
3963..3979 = 10.8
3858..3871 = 13.1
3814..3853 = 12.1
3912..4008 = 11.8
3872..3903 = 12.4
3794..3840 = 12.5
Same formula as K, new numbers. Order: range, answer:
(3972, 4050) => 13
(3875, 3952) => 13.7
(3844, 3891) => 13.9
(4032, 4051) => 12.8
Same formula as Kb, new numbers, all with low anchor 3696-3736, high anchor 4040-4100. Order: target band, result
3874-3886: 0.057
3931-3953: 0.078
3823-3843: 0.148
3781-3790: 0.009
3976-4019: 0.046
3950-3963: 0.053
